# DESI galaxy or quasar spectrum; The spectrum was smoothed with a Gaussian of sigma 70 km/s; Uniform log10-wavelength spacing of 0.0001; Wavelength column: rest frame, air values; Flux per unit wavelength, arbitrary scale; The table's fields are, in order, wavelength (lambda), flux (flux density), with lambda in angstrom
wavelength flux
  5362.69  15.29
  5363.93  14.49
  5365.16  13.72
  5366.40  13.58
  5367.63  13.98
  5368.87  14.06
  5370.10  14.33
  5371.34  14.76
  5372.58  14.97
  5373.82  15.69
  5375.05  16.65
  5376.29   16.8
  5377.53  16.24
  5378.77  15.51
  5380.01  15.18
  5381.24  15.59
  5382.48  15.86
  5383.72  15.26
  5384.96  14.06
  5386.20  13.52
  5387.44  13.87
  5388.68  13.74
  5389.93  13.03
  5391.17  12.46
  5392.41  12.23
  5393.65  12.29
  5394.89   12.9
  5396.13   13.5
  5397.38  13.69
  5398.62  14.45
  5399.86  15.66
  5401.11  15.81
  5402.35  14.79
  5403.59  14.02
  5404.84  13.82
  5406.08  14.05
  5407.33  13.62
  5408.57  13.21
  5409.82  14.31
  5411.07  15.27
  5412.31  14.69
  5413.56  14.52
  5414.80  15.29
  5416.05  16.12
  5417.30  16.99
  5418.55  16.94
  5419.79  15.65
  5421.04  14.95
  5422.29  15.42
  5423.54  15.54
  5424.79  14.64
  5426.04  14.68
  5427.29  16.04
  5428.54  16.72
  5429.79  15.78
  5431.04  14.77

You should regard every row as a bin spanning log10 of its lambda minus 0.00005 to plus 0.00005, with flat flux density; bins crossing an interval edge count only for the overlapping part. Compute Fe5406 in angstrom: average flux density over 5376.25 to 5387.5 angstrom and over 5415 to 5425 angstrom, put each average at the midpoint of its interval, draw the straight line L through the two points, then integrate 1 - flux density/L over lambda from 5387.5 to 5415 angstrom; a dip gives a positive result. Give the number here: 2.7 angstrom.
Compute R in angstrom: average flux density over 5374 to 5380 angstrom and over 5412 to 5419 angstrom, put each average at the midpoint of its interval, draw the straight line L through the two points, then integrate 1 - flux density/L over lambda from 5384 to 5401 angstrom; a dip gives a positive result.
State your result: 2.5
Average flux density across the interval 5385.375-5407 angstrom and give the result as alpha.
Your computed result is 13.8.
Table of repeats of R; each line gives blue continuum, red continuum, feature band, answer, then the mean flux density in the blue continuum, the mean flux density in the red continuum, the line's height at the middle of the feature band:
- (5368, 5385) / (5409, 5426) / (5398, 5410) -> 0.77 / 15.4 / 15.4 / 15.4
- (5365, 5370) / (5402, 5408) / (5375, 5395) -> -0.62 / 13.9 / 14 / 14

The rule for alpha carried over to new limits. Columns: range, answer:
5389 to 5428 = 14.5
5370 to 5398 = 14.4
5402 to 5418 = 14.7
